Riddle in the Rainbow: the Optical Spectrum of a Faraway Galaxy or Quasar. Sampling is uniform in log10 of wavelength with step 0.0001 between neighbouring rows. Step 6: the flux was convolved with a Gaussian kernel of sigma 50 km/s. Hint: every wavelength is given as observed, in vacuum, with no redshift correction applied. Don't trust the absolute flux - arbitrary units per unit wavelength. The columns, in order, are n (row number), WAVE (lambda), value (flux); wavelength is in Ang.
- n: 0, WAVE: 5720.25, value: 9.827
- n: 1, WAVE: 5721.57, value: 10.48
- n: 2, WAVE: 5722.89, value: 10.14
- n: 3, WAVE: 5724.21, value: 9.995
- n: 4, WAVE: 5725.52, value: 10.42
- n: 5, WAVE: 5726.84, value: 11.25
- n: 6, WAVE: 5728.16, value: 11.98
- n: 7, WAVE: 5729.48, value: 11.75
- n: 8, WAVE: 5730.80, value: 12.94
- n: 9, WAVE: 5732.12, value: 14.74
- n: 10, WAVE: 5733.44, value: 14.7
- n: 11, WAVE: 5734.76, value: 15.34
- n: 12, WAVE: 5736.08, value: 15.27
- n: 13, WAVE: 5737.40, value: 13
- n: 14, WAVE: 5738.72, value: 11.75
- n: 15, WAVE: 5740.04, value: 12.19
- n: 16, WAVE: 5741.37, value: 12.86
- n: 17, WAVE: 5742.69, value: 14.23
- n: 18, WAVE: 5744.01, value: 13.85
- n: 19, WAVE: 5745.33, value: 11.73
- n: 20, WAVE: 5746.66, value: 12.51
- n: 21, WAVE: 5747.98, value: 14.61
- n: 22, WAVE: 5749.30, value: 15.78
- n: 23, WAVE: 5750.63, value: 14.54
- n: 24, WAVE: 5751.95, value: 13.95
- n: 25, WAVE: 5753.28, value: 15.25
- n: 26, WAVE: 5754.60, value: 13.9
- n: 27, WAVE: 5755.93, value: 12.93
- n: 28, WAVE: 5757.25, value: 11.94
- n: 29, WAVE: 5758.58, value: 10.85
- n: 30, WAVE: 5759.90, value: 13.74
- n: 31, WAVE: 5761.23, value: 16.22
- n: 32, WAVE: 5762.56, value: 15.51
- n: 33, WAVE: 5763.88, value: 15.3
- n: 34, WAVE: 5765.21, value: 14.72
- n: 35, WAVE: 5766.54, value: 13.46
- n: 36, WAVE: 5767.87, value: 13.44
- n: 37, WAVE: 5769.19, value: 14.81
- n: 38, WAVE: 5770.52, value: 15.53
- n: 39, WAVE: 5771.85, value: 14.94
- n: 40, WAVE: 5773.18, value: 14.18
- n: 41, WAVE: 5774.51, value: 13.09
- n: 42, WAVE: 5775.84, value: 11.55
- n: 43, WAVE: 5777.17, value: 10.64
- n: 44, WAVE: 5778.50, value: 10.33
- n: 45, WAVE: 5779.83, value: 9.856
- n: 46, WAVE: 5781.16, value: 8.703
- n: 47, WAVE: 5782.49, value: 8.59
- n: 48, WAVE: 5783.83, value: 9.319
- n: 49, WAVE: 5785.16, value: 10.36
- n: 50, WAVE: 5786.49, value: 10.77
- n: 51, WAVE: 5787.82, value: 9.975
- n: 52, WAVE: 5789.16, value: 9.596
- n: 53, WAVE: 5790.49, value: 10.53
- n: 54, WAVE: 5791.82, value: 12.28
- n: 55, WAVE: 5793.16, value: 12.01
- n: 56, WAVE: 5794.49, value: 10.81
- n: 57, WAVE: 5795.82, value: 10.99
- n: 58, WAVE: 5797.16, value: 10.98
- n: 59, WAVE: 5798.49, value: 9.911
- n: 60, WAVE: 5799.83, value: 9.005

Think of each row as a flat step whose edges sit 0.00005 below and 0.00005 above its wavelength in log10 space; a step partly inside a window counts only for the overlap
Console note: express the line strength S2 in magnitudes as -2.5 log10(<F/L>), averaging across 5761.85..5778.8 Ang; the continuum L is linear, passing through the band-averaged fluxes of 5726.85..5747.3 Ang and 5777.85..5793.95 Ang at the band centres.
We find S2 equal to -0.22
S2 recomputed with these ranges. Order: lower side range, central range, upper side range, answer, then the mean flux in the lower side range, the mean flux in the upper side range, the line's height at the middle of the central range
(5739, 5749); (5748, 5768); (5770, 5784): -0.135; 13.2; 11.5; 12.5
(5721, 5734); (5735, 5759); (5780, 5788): -0.213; 11.8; 9.61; 11.1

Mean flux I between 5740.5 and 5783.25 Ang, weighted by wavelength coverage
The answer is 13.2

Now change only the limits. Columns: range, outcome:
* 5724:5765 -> 13.4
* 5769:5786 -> 11.6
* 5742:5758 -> 13.8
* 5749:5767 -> 14.1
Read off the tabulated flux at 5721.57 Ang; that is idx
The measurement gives 10.48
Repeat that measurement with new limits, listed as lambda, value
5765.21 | 14.72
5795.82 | 10.99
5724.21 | 9.995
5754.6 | 13.9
